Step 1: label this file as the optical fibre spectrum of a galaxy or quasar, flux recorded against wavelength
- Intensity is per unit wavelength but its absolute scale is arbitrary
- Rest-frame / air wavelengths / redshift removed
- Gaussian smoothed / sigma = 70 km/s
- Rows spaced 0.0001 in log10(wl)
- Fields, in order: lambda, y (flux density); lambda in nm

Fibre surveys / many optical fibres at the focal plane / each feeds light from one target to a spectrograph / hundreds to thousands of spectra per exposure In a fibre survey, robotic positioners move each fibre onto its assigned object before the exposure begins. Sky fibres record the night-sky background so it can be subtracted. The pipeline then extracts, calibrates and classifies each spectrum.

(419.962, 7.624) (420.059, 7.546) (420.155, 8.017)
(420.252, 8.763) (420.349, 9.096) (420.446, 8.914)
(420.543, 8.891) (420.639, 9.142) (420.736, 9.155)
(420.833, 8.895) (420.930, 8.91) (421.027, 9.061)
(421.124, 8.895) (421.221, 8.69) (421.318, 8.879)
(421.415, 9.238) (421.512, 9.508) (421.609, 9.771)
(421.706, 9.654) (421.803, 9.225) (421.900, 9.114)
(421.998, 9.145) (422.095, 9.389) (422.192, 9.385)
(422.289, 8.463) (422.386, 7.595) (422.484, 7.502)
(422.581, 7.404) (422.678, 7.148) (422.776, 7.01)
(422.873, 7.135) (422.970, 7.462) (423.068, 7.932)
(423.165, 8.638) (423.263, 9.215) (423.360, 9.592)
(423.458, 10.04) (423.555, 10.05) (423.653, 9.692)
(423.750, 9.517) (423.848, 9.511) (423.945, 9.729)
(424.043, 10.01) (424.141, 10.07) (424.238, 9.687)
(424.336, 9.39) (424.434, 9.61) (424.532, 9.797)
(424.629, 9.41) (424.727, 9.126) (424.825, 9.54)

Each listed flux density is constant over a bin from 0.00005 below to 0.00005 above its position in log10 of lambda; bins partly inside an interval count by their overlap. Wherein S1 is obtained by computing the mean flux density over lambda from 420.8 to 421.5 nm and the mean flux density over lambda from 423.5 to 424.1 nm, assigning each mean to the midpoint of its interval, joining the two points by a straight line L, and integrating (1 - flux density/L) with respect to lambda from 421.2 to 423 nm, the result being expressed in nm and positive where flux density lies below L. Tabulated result 0.14 nm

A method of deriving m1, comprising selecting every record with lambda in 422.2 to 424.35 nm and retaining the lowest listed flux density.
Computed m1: 7.01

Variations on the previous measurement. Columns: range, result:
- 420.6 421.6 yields 8.69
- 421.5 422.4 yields 7.595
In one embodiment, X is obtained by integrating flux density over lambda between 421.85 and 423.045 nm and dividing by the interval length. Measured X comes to 8.06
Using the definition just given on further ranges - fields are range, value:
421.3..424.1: 8.86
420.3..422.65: 8.9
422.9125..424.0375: 9.23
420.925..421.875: 9.2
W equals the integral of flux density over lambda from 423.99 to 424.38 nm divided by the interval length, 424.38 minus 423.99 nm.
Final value 9.78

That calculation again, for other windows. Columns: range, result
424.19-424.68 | 9.57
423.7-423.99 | 9.61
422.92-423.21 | 8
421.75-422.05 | 9.16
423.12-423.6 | 9.51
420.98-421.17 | 8.98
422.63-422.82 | 7.06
